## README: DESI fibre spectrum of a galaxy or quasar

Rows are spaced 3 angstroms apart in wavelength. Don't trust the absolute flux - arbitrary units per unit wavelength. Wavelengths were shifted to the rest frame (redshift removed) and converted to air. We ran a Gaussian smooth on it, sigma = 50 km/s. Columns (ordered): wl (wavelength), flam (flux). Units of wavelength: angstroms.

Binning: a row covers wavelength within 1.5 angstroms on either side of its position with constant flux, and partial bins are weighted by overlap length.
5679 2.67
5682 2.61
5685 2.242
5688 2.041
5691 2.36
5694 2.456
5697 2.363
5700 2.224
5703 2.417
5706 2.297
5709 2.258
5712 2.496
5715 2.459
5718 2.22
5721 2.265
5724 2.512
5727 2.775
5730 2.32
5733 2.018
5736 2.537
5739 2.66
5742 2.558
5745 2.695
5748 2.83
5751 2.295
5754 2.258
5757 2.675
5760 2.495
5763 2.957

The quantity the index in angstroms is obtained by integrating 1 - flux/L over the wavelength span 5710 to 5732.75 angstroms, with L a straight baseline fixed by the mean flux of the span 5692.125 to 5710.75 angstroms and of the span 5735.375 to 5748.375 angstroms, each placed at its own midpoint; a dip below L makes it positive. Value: 0.75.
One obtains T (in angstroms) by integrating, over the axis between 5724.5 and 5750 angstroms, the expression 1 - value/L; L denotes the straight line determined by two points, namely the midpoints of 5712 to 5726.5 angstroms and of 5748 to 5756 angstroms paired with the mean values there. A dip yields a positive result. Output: -1.5 angstroms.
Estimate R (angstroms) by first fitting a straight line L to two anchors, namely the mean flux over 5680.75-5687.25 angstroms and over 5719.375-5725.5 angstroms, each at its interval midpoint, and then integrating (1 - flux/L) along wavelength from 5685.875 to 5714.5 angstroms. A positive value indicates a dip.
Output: 0.63 angstroms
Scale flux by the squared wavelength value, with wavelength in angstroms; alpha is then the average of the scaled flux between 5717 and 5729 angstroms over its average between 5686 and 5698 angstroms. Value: 1.08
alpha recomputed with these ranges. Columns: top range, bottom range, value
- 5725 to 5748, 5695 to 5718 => 1.09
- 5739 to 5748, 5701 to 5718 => 1.14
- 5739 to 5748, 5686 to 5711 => 1.18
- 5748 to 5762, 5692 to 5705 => 1.08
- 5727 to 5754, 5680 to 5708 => 1.08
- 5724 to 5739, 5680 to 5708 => 1.06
